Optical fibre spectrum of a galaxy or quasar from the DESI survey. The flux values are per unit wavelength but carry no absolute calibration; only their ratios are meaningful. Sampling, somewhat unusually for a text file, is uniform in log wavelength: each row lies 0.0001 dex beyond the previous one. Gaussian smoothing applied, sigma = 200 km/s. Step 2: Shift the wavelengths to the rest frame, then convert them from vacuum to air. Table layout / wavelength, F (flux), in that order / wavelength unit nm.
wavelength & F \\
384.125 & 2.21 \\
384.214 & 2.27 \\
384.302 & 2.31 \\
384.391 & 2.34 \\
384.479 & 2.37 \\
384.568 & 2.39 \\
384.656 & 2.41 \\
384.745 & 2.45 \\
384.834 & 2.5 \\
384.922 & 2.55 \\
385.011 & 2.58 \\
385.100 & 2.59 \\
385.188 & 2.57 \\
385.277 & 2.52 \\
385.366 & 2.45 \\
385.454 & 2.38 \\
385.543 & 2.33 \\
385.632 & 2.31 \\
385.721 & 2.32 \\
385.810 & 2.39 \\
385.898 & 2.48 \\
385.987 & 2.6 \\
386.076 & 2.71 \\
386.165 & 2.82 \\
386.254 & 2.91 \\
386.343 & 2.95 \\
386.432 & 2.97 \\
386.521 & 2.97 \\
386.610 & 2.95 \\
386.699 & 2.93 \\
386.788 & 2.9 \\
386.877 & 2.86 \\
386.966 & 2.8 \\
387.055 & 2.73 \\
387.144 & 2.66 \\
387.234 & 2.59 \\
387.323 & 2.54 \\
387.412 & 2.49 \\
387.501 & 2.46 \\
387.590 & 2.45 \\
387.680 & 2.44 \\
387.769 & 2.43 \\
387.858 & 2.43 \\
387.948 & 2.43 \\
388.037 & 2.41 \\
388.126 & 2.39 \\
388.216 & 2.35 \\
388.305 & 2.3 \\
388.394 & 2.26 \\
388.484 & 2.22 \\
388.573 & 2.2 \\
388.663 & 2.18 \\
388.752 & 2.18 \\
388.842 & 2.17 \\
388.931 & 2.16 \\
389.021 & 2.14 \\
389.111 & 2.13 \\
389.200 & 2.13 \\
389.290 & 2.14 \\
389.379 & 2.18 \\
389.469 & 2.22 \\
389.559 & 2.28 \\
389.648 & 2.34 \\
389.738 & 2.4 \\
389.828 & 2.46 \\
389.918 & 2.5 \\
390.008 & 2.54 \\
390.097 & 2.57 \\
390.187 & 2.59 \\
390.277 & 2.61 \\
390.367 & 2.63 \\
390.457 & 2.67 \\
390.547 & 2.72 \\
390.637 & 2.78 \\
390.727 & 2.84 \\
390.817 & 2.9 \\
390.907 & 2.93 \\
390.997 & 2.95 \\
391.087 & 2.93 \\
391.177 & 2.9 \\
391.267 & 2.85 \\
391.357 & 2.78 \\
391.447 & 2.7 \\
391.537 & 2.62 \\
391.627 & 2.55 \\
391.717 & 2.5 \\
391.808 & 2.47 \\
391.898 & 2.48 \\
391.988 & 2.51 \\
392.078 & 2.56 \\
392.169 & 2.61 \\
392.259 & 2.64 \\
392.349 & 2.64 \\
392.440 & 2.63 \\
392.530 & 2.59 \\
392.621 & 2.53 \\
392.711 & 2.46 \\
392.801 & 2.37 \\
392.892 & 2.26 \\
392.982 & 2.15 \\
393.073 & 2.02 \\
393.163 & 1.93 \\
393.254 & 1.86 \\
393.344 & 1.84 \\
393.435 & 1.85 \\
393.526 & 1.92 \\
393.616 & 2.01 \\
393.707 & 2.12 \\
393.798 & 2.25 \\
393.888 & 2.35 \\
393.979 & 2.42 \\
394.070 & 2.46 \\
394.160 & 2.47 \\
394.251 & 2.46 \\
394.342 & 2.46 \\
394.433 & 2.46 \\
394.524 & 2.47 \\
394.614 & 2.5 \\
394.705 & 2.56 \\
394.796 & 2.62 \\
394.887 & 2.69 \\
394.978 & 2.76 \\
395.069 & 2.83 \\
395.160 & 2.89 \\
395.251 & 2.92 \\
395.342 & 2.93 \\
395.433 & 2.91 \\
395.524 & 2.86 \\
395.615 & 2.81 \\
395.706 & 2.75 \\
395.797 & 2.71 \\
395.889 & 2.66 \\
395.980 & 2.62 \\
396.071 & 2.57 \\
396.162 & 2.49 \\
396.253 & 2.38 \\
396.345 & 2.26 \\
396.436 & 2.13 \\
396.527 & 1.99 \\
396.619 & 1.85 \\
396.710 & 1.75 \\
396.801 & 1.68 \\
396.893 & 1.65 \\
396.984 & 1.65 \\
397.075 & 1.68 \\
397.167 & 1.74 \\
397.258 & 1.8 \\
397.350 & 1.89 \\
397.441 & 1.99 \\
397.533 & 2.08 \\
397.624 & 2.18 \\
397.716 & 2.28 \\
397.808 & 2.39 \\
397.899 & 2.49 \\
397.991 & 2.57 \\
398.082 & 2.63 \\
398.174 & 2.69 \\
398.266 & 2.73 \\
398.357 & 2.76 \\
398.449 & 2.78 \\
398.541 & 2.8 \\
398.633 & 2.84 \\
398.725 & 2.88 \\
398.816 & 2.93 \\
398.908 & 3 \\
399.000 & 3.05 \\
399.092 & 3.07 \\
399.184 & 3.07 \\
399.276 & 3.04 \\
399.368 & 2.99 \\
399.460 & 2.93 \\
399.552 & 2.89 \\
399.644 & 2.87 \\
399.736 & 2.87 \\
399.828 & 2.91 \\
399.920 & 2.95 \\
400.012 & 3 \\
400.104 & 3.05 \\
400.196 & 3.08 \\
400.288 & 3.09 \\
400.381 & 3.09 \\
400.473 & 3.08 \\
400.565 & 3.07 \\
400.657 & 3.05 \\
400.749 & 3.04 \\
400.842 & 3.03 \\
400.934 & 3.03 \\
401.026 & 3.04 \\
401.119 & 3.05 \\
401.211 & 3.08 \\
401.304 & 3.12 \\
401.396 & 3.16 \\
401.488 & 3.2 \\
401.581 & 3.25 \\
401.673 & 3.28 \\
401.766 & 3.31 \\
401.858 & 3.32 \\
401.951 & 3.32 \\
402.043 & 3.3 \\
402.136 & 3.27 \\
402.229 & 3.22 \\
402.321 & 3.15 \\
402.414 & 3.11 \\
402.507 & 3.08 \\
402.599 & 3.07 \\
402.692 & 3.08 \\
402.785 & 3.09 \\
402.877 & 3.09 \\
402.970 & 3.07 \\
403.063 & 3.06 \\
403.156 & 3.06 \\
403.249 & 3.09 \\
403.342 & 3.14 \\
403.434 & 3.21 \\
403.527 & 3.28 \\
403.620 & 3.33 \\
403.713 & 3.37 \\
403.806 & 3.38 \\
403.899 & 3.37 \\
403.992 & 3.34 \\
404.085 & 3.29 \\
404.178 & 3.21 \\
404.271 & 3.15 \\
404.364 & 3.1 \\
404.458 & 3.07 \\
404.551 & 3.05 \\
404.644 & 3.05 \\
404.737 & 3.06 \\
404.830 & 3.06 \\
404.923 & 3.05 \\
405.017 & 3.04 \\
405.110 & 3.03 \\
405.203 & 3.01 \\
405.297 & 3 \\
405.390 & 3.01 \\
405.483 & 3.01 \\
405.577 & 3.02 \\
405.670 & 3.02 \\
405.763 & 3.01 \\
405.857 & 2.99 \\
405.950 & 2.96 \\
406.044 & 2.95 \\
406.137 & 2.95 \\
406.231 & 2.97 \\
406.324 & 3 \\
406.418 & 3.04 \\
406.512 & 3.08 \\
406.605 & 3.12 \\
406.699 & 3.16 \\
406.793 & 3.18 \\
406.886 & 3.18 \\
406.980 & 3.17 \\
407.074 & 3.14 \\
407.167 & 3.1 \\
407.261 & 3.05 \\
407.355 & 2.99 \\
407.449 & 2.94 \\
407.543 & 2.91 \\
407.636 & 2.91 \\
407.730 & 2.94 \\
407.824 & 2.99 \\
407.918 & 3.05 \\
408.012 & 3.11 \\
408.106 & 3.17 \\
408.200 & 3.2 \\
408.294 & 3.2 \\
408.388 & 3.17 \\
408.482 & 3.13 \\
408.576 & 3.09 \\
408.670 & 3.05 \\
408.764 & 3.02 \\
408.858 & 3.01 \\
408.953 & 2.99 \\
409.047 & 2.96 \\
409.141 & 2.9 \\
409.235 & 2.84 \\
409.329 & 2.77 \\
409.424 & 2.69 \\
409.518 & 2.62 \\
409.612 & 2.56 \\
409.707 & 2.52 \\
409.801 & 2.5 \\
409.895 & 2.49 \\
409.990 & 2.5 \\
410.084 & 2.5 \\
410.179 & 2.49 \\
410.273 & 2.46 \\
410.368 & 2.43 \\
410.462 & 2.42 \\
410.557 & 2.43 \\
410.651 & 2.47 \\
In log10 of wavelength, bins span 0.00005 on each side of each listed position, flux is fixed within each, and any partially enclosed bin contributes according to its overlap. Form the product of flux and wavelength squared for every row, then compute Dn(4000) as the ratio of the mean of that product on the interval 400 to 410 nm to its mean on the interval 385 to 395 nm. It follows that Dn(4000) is 1.3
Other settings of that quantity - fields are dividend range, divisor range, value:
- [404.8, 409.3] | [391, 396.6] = 1.30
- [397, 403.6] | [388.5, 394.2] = 1.25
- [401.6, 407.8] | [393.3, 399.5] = 1.32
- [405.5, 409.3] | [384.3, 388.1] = 1.31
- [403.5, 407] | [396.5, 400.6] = 1.24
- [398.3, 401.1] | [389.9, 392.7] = 1.16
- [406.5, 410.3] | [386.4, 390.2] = 1.32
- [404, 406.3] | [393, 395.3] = 1.36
